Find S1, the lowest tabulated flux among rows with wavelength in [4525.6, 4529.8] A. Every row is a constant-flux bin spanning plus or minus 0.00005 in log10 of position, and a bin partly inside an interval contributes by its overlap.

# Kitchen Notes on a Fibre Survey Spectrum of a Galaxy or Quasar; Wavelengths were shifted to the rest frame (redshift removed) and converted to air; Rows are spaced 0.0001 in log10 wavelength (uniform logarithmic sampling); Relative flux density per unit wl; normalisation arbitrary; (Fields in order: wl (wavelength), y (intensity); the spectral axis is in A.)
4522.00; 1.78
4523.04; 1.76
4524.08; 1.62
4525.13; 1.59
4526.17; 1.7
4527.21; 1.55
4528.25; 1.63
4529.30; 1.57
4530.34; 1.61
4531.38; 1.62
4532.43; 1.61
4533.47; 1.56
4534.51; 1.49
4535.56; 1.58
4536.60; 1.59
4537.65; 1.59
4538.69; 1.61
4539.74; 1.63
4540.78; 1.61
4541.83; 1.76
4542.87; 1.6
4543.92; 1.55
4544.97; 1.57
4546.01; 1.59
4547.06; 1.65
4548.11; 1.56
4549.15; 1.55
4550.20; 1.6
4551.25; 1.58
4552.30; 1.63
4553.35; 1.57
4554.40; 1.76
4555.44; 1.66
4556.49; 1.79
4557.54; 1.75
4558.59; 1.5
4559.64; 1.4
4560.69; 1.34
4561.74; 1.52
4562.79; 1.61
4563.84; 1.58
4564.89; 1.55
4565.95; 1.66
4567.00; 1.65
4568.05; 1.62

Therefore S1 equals 1.55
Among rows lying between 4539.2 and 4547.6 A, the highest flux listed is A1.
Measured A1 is 1.76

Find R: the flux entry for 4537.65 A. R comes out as 1.59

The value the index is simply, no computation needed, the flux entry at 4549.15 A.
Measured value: 1.55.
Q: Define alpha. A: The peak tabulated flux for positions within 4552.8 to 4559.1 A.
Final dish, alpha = 1.79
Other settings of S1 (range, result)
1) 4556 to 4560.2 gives 1.4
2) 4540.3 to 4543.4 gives 1.6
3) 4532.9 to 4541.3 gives 1.49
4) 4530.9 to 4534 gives 1.56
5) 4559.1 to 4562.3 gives 1.34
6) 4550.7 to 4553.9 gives 1.57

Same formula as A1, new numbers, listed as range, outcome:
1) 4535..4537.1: 1.59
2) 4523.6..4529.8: 1.7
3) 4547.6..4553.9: 1.63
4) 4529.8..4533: 1.62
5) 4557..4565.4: 1.75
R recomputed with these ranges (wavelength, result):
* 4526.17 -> 1.7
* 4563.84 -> 1.58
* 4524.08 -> 1.62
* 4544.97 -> 1.57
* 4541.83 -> 1.76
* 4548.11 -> 1.56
